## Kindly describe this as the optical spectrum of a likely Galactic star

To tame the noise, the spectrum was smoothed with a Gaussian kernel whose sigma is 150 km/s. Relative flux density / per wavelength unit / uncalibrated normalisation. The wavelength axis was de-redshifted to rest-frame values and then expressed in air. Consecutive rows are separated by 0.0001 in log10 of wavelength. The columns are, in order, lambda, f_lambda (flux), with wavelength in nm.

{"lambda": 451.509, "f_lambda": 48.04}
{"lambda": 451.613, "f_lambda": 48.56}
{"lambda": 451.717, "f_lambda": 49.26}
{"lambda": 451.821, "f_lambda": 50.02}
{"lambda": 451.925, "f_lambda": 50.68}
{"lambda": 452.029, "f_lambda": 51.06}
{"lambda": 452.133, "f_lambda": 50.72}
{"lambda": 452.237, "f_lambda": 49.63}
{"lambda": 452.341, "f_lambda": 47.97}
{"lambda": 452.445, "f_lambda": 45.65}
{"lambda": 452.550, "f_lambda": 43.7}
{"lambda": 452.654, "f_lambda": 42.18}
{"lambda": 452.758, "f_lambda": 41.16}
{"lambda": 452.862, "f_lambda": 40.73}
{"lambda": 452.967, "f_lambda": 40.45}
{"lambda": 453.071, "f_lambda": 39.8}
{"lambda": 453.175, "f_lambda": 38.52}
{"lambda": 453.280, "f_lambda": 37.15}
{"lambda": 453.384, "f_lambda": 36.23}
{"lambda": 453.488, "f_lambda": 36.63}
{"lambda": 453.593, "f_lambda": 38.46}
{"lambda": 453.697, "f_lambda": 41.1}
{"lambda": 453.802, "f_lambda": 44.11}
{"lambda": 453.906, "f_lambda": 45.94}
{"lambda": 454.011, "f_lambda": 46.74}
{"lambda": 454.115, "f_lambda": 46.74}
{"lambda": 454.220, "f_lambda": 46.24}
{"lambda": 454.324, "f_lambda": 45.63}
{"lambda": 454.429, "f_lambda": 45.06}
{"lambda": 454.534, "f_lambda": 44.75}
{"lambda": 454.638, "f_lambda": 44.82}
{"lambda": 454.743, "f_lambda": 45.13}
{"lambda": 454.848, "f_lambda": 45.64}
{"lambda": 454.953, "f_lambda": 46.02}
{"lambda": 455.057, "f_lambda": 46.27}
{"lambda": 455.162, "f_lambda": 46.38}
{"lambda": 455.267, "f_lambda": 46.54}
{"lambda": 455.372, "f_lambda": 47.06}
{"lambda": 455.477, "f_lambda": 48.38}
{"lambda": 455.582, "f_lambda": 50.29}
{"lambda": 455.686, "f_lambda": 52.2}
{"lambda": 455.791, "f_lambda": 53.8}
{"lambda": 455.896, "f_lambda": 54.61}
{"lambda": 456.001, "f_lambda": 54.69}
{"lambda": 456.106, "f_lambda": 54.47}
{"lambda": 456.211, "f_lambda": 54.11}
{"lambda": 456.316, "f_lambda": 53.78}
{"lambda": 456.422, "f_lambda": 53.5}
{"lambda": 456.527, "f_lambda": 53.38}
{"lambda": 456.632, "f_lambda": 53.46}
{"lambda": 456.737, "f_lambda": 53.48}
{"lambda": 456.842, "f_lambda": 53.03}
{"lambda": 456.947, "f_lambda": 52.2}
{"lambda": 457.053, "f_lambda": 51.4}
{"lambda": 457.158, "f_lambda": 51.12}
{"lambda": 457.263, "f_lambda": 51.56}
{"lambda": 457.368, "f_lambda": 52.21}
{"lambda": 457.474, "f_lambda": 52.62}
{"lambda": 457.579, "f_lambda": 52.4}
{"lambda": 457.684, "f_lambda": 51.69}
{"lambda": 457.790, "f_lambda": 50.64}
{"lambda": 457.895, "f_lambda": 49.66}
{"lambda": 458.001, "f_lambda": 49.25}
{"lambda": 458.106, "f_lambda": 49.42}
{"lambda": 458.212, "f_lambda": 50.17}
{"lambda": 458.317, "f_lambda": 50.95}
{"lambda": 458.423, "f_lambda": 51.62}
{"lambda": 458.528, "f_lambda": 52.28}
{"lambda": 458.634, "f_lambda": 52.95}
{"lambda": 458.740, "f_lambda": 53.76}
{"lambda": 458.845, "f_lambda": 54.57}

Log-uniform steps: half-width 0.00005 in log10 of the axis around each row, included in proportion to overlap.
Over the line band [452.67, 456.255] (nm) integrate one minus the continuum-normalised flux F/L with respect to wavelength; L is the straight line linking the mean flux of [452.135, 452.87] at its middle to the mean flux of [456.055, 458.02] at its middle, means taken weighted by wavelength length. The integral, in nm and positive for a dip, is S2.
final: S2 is 0.22 nm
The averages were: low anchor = 45.1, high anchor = 52.3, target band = 45.4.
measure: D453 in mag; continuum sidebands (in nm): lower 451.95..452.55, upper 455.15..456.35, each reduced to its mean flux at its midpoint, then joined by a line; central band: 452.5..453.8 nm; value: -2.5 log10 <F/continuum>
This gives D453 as 0.23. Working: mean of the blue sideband 48.6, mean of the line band 39.8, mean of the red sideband 51.5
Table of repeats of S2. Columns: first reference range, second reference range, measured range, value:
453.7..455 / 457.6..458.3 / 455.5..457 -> -0.17 nm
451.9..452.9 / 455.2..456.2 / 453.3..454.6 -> 0.15 nm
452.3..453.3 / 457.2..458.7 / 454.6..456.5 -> -0.12 nm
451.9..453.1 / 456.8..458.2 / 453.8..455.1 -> 0.05 nm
